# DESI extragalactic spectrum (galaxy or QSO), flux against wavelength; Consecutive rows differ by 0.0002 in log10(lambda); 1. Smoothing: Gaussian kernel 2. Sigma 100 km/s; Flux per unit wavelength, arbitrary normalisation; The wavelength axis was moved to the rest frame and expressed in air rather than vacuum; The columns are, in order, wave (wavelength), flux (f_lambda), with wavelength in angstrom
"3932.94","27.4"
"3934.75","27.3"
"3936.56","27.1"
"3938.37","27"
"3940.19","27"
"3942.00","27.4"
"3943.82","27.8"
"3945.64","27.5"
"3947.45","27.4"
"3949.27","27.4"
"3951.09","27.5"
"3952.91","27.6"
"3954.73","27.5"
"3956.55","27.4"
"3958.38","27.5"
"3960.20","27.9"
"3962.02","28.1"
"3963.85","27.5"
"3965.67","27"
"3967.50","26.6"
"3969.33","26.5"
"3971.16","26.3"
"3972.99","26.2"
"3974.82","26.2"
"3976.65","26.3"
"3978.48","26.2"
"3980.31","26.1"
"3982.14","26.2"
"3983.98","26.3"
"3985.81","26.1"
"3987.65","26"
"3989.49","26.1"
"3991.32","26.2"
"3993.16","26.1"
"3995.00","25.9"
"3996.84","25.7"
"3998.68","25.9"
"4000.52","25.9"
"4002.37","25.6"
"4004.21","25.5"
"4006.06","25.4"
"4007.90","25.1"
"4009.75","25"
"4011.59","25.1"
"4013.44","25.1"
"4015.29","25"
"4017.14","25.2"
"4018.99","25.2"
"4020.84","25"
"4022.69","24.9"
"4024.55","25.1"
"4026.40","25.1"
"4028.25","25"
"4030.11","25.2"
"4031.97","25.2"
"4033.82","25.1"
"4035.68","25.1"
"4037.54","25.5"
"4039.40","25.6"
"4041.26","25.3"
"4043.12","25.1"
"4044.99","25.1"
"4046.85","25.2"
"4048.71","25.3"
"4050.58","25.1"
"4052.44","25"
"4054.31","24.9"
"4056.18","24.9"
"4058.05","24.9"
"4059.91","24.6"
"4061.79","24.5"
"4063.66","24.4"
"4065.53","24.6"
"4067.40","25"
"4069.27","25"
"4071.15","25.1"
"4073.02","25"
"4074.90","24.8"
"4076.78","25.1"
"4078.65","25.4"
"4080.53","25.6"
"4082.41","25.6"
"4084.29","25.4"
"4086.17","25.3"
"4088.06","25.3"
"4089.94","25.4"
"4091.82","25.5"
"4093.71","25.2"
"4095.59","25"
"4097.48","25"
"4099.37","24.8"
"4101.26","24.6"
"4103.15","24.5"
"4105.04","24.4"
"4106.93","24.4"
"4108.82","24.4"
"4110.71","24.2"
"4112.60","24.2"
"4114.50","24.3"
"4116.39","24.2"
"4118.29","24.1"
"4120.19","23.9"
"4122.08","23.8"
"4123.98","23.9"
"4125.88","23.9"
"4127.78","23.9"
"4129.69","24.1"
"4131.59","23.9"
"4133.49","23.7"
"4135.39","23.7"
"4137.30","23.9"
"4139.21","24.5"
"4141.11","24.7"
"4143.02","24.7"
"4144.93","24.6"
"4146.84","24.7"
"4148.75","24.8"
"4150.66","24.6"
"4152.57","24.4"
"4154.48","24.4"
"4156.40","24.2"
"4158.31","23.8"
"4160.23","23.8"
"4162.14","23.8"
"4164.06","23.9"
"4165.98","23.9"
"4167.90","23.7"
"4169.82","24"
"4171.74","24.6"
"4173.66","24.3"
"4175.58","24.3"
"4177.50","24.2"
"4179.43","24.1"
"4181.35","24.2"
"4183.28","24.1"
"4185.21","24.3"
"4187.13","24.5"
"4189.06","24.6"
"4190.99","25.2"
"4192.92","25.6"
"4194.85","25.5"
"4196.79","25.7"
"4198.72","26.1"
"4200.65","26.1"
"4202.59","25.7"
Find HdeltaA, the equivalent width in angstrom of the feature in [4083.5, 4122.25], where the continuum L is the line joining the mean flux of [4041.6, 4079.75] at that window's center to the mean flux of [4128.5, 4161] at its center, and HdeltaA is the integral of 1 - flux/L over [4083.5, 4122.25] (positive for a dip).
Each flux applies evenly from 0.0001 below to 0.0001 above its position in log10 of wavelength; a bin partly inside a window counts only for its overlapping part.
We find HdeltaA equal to -0.1 angstrom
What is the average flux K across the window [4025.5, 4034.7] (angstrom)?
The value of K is 25.1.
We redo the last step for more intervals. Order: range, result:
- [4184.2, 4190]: 24.5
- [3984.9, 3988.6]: 26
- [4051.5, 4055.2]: 25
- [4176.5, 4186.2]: 24.2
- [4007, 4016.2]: 25.1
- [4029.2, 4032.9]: 25.2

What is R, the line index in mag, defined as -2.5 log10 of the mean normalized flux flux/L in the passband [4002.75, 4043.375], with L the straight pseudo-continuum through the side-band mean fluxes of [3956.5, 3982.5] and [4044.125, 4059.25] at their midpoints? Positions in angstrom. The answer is 0.02 mag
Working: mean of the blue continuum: 26.8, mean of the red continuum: 25.1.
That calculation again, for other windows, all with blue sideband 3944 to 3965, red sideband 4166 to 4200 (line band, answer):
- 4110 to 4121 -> 0.060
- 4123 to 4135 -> 0.064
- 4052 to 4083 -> 0.050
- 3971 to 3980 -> 0.043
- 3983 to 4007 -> 0.048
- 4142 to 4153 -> 0.020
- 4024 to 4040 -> 0.058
